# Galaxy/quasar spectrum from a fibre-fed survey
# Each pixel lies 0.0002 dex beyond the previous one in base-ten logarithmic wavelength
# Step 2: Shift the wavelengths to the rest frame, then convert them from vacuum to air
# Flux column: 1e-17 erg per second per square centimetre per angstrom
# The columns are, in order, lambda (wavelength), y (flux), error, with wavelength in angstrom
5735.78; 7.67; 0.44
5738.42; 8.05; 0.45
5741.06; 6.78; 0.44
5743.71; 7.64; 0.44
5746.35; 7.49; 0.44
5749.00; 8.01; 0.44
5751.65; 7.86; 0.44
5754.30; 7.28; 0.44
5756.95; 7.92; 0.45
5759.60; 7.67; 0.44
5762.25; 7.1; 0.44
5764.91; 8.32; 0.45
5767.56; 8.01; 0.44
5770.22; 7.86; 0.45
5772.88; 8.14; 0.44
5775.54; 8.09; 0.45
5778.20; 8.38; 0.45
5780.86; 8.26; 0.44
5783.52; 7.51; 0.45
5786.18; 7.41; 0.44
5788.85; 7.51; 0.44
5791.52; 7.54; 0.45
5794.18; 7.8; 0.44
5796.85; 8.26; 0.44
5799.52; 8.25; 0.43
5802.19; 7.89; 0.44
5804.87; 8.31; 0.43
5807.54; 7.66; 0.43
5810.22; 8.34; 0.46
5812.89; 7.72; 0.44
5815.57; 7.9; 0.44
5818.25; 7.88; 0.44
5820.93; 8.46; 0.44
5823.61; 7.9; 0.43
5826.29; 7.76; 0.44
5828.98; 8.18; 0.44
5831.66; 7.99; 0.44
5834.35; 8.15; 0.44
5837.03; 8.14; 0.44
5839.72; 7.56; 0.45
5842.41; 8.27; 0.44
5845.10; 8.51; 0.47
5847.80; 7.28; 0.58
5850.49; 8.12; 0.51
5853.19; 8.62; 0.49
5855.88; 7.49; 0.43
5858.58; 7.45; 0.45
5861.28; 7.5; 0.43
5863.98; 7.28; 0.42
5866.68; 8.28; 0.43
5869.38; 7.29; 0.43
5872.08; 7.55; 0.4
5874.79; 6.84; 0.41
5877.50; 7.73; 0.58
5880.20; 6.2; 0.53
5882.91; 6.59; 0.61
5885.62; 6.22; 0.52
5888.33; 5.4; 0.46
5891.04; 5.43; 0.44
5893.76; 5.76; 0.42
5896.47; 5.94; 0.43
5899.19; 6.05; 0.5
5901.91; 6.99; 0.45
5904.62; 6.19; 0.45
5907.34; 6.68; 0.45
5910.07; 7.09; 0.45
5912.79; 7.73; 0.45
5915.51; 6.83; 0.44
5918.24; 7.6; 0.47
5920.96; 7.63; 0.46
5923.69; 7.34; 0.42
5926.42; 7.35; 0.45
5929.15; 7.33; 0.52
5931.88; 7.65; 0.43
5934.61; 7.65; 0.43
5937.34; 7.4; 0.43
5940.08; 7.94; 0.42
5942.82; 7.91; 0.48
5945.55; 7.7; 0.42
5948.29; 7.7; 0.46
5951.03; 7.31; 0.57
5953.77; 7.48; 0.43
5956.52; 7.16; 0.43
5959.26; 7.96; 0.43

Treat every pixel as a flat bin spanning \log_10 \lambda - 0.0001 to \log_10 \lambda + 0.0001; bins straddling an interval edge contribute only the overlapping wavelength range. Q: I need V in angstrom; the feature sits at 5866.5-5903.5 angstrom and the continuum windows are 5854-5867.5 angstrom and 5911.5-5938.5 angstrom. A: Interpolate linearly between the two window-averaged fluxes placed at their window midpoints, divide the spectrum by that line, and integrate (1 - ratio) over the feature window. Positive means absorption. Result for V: 5.0 angstrom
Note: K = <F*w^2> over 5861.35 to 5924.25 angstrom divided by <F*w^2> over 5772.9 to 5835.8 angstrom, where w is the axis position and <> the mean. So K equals 0.9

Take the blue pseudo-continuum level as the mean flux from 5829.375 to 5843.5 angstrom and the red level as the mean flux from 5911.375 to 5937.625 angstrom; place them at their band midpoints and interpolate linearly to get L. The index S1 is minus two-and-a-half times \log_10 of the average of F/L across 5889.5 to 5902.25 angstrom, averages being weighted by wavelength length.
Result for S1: 0.27 mag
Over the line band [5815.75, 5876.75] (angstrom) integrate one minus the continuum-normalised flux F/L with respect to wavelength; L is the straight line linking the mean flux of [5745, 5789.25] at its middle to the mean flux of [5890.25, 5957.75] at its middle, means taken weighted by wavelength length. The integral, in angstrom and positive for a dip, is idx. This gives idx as -3.0 angstrom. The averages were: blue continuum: 7.82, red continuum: 7.13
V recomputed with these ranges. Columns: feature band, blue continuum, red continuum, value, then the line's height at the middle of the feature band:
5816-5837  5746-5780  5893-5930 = -1.65 angstrom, 7.46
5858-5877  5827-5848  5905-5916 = 0.38 angstrom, 7.62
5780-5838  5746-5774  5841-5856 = 0.11 angstrom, 7.96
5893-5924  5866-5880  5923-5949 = 2.85 angstrom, 7.51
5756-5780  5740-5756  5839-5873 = -1.18 angstrom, 7.58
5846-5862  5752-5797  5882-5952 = -0.92 angstrom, 7.35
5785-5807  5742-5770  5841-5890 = -0.81 angstrom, 7.59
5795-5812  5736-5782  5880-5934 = -1.39 angstrom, 7.48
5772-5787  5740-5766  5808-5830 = -0.42 angstrom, 7.76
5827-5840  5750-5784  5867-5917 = -1.47 angstrom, 7.21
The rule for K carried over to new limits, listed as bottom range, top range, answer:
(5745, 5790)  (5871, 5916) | 0.87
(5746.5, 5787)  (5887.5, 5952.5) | 0.95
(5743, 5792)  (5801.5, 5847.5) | 1.05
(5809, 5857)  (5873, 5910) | 0.81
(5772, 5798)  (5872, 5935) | 0.90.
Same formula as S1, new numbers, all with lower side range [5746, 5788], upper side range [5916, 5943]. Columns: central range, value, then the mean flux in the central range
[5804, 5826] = -0.04 mag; 8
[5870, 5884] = 0.09 mag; 7.01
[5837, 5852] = -0.04 mag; 7.97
